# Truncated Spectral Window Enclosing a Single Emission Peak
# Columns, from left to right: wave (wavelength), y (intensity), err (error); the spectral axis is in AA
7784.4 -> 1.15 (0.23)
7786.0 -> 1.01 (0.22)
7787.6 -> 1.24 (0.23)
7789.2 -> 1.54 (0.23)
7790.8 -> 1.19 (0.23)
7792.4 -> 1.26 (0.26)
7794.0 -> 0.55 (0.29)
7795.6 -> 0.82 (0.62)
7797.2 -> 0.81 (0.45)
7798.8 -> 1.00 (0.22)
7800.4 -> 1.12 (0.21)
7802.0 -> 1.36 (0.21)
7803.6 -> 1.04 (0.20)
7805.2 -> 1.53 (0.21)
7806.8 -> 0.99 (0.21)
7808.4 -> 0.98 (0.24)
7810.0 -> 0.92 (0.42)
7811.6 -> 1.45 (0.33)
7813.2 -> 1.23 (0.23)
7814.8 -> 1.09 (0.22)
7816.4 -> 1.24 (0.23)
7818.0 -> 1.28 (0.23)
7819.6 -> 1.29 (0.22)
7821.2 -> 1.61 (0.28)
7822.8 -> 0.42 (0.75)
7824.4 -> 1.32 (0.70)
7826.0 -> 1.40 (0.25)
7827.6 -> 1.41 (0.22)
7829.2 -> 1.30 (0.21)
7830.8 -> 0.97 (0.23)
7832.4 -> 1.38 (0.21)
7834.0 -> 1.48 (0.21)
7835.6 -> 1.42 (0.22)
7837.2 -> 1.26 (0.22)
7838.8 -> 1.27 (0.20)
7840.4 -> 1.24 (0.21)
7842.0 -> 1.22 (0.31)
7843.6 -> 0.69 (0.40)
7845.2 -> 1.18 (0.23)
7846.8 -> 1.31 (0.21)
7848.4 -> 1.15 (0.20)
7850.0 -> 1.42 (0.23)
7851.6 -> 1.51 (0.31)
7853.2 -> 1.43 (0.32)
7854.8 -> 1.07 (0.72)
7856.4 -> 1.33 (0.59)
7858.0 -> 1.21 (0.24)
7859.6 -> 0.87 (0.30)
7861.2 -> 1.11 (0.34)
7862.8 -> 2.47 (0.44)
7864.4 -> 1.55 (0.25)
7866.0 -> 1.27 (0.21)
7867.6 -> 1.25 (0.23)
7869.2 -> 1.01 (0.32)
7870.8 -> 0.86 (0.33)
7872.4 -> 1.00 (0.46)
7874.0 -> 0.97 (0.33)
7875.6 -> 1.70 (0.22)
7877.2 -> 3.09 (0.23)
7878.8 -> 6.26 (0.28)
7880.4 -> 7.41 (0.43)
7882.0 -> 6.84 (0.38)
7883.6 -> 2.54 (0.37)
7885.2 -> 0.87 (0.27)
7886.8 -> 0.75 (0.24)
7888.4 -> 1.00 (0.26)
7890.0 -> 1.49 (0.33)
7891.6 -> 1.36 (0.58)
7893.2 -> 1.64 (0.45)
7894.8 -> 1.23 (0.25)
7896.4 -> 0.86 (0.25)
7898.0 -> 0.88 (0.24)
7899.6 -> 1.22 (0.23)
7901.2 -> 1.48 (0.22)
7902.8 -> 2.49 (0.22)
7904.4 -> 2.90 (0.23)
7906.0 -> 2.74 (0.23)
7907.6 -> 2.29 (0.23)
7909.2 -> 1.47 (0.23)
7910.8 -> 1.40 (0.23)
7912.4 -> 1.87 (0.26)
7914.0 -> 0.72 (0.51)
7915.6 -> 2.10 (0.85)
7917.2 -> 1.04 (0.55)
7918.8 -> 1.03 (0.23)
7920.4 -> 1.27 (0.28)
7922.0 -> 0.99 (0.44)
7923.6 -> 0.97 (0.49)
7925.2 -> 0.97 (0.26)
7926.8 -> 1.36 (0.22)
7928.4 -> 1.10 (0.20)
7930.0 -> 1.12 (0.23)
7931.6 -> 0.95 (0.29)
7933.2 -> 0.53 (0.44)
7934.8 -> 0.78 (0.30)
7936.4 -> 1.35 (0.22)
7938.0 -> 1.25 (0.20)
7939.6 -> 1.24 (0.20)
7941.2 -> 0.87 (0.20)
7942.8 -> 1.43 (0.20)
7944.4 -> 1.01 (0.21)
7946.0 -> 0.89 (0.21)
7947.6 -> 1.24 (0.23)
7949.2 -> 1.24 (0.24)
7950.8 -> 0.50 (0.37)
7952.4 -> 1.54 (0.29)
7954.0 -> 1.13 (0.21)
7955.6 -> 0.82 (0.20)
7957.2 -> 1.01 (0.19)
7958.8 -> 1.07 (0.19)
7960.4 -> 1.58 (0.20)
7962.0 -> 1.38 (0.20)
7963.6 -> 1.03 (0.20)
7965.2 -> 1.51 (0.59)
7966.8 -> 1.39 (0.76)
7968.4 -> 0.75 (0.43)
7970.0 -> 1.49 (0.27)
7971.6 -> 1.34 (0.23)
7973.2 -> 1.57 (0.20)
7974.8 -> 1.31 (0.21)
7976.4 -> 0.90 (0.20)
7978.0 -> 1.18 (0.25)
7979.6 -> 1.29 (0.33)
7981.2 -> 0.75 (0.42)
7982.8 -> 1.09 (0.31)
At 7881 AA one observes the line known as H-alpha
